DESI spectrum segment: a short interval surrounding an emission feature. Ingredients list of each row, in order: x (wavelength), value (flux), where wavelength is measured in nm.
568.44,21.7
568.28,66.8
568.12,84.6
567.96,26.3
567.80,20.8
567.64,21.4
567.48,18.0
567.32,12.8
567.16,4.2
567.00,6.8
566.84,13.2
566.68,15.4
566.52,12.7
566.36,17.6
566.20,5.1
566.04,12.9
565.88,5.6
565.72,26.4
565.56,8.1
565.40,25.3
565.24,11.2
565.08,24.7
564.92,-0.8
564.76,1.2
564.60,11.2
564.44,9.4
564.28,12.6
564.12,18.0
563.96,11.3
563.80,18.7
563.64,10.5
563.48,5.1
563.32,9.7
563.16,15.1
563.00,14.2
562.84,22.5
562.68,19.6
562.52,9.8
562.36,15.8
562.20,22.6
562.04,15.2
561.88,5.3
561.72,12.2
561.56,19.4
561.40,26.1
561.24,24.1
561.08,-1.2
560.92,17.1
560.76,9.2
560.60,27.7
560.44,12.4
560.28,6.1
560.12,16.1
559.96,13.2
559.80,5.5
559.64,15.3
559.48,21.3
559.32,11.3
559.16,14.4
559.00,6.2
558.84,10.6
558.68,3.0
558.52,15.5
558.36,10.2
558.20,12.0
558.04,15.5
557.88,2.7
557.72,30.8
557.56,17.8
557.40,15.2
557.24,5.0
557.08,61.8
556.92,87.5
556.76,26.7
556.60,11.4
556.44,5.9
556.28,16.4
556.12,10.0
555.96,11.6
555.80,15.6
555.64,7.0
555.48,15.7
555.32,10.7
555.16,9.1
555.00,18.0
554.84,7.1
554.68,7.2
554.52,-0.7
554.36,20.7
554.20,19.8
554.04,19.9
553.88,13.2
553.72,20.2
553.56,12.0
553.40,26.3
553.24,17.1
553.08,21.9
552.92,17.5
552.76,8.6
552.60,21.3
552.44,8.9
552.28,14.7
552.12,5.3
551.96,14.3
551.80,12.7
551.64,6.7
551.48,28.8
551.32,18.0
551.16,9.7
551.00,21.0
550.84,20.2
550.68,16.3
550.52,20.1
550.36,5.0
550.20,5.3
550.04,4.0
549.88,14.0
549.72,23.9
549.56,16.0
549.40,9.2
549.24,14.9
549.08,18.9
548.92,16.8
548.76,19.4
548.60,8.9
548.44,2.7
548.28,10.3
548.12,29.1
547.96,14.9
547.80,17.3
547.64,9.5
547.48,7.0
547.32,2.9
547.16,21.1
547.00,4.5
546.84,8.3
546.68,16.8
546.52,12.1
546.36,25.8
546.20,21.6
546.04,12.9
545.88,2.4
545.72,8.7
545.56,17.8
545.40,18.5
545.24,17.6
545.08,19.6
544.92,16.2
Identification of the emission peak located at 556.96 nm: H-beta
